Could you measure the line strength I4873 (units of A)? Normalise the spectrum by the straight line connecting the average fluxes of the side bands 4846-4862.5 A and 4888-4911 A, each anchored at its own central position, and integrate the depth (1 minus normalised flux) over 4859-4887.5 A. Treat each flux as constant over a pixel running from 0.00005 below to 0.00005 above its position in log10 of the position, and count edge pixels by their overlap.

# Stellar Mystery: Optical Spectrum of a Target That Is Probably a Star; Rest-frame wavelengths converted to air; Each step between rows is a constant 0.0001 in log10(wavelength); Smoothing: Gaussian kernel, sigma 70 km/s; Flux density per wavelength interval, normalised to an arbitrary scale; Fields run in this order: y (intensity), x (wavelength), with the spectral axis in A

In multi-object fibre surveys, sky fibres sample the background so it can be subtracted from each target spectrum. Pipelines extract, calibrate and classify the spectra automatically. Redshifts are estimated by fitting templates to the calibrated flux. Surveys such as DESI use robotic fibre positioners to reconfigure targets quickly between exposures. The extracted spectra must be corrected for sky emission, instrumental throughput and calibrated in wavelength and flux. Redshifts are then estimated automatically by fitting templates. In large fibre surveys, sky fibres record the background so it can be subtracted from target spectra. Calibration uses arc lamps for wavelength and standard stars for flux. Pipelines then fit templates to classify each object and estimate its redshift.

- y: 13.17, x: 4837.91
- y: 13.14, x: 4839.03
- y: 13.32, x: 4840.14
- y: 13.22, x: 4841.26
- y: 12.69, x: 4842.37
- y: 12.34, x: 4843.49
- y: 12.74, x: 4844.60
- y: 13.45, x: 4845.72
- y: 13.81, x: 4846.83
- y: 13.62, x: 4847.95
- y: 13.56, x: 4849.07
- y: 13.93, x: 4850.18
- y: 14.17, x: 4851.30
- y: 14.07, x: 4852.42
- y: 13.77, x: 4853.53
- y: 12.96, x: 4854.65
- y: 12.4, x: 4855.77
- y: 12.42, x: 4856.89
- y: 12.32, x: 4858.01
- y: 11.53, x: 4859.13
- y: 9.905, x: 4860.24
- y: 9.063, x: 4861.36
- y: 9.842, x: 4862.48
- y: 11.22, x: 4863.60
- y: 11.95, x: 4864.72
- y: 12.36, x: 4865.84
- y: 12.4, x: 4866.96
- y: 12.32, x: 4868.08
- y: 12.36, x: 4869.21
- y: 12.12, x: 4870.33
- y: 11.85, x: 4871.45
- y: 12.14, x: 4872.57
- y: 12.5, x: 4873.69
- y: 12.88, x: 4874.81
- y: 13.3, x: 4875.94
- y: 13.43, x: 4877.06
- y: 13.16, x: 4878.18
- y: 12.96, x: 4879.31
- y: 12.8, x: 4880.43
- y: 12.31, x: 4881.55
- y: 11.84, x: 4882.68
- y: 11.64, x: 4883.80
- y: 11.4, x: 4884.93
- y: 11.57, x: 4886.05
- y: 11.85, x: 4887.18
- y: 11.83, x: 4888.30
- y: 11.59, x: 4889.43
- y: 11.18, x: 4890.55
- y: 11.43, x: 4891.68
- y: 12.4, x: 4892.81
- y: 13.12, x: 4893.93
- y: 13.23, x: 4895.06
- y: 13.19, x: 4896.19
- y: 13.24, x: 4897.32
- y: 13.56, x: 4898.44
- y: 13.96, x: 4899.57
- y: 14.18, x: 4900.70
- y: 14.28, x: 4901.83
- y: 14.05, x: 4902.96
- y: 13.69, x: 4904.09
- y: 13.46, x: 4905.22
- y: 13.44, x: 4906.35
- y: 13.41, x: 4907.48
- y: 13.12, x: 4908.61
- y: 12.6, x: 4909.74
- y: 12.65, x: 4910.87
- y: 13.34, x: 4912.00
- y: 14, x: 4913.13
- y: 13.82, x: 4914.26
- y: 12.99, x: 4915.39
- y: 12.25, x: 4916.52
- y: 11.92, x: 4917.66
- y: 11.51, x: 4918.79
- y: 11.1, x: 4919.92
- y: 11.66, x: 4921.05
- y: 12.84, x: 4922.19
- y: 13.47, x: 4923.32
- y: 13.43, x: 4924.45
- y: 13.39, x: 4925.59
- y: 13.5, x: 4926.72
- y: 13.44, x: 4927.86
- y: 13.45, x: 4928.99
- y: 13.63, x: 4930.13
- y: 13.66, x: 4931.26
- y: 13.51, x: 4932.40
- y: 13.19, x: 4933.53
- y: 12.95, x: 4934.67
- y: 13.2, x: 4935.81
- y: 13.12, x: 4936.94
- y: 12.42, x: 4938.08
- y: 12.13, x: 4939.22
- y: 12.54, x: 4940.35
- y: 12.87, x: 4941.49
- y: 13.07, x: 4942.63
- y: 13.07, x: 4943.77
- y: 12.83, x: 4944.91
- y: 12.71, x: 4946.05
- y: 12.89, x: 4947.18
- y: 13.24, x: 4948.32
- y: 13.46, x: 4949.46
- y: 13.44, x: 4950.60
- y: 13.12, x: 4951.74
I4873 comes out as 1.9 A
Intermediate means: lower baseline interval 12.6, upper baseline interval 13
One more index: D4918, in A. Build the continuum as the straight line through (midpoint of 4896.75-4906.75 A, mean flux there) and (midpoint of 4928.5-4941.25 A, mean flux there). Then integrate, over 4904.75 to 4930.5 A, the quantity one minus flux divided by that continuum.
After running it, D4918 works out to 0.9 A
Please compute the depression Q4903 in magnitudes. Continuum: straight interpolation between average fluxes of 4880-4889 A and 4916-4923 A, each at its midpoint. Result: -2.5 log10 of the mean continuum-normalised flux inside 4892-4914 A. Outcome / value -0.128 mag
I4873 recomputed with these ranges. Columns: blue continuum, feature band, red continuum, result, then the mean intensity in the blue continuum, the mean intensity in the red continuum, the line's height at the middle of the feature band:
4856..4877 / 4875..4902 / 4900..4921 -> -0.3 A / 11.9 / 13.1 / 12.5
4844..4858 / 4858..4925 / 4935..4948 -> 3.2 A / 13.4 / 12.8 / 13.1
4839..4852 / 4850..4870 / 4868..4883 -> 1.3 A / 13.3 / 12.6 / 13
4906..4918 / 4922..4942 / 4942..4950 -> -0.2 A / 13.1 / 13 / 13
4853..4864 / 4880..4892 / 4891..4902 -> 0.9 A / 11.5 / 13.2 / 12.7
